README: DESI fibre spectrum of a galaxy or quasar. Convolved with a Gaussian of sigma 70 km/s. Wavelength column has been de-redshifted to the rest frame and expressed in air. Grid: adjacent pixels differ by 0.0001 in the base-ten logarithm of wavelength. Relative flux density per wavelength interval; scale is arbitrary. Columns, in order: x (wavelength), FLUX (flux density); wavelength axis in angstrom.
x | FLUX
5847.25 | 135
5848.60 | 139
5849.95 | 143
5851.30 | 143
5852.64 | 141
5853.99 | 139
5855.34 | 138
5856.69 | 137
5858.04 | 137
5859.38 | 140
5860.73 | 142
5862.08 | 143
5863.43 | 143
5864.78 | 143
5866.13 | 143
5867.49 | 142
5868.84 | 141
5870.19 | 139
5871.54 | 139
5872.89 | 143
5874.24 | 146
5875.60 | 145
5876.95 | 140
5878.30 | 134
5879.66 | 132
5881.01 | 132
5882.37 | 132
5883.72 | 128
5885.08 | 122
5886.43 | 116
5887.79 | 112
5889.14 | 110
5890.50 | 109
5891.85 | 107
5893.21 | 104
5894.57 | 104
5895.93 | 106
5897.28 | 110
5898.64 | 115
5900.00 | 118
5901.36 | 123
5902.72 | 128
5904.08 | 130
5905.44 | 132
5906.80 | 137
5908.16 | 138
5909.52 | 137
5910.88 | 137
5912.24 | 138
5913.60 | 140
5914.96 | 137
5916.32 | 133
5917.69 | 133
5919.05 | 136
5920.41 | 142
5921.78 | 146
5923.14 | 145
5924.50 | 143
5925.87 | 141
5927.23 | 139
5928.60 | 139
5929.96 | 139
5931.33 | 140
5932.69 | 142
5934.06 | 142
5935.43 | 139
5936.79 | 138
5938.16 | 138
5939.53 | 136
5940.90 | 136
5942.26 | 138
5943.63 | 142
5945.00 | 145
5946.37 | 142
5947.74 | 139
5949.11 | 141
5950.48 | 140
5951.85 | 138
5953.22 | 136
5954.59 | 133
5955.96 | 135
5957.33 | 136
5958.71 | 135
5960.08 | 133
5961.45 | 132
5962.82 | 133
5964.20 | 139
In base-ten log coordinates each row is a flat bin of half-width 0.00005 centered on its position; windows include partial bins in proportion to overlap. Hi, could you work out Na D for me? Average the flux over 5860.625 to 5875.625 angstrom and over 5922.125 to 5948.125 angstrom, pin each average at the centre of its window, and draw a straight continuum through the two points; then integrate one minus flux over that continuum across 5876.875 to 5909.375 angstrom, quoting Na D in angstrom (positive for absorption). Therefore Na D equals 4.59 angstrom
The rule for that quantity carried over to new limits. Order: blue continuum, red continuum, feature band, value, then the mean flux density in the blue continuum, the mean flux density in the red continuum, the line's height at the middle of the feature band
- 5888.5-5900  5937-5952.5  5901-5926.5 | -3.4 angstrom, 109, 139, 121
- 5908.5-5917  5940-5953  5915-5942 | -0.2 angstrom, 137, 140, 138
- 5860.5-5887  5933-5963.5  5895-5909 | 1.4 angstrom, 137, 138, 137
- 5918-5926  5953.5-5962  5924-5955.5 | -0.3 angstrom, 142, 134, 138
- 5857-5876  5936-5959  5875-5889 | 1.2 angstrom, 142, 138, 141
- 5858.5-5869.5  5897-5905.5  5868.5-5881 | -0.3 angstrom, 142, 122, 136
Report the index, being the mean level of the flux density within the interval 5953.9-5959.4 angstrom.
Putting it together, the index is 135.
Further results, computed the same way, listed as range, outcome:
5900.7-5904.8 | 127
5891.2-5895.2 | 105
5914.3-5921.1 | 136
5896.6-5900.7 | 114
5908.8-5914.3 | 138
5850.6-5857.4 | 140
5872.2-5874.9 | 145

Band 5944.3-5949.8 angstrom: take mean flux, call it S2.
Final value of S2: 142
